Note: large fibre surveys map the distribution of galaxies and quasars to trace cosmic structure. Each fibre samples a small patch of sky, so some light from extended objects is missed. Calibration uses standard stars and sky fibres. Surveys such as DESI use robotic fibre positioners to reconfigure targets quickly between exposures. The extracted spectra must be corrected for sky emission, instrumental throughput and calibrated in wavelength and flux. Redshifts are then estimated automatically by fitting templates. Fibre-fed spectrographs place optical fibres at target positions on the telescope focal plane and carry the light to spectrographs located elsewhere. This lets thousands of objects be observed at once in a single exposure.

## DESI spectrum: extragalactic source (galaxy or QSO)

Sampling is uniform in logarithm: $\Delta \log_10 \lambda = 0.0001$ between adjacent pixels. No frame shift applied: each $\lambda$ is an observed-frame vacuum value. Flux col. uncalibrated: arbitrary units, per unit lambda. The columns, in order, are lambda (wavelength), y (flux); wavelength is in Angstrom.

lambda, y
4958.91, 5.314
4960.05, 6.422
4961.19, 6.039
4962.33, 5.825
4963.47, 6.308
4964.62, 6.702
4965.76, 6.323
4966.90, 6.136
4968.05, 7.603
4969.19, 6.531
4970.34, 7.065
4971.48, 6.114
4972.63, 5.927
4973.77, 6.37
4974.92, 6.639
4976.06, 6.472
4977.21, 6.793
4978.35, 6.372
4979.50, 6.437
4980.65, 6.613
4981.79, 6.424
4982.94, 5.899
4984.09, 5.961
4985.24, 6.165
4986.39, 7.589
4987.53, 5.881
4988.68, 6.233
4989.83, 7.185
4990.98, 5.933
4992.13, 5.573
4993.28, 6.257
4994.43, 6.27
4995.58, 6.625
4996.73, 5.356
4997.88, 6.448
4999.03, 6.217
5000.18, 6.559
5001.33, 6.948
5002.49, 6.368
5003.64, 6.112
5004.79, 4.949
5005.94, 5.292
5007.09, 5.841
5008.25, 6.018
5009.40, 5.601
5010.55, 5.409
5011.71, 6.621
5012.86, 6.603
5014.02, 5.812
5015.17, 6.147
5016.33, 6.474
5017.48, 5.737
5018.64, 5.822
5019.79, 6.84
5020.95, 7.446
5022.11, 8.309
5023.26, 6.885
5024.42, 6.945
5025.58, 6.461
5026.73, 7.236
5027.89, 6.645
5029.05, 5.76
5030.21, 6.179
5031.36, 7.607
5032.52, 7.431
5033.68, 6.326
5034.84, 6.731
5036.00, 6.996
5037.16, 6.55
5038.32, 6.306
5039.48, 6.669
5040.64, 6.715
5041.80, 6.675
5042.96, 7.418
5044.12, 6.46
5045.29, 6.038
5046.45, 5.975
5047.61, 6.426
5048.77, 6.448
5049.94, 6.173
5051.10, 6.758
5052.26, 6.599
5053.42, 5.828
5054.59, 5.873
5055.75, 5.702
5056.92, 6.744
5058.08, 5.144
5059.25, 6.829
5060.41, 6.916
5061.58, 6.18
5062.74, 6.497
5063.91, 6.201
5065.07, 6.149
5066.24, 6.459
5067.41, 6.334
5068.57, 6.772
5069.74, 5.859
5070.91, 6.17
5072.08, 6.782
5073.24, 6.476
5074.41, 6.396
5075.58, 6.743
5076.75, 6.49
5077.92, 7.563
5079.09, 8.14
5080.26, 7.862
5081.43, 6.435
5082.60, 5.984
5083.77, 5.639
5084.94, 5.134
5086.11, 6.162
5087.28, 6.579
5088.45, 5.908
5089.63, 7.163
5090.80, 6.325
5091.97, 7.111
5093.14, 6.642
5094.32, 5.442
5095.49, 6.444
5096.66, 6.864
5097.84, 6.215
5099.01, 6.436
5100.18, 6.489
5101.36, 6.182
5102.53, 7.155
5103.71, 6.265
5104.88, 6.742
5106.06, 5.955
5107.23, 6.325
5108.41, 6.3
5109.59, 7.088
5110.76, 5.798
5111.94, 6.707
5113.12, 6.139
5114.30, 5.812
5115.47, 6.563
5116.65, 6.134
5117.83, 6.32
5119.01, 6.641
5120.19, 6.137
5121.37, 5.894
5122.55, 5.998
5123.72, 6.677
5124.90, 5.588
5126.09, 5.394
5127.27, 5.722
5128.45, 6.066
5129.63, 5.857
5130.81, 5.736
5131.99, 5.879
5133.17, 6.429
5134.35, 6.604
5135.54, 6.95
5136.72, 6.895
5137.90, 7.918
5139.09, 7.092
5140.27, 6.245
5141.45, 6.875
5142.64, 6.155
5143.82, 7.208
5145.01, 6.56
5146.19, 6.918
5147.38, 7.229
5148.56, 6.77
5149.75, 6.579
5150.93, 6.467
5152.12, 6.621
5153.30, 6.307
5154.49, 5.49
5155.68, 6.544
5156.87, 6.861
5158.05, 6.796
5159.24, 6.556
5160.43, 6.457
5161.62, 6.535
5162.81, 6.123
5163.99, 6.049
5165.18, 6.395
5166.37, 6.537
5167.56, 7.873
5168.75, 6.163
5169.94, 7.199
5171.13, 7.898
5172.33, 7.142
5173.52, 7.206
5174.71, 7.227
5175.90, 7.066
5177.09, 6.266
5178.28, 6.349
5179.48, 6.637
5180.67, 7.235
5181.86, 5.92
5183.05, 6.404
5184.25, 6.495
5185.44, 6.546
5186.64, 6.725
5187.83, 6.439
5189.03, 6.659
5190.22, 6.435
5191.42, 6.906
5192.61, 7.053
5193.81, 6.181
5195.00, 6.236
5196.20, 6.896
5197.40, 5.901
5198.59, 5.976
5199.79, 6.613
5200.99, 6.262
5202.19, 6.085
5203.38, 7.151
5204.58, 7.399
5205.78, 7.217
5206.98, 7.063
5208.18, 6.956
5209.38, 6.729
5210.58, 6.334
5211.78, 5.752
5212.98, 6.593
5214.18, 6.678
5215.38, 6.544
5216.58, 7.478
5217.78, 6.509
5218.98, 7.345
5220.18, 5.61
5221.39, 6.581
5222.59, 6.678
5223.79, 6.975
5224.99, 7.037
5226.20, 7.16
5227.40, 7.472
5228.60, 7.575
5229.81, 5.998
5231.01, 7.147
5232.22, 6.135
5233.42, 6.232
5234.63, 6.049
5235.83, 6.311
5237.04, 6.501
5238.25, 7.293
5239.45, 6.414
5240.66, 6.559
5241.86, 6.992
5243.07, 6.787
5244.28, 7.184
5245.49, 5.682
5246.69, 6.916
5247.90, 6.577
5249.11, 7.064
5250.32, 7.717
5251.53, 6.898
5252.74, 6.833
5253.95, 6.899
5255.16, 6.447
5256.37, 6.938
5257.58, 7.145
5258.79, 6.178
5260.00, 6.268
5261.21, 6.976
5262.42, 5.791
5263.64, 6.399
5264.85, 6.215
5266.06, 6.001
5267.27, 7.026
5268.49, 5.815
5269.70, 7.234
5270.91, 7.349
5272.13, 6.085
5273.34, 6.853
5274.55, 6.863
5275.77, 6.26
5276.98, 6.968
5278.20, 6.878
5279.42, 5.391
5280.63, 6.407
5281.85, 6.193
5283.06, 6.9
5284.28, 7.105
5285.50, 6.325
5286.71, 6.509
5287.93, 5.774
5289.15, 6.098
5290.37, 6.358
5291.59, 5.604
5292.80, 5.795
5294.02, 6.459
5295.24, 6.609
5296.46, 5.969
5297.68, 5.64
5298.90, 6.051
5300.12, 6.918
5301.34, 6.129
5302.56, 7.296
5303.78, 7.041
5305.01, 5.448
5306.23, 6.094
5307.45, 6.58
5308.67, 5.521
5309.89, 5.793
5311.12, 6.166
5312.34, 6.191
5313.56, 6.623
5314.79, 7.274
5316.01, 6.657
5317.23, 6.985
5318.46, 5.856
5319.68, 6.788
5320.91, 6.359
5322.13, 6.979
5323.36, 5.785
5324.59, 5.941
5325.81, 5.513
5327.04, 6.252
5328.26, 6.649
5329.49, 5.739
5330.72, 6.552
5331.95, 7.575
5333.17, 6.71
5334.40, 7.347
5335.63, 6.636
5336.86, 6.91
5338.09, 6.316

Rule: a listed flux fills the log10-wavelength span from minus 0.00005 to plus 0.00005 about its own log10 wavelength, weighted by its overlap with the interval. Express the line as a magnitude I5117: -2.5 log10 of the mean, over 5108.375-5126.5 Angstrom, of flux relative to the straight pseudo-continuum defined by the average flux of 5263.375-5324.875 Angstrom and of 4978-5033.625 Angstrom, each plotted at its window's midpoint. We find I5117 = 0.029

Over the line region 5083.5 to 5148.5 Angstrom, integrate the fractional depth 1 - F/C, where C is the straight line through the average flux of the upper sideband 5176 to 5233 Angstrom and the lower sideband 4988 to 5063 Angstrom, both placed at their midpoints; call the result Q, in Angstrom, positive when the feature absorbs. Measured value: 1.3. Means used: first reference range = 6.39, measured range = 6.38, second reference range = 6.65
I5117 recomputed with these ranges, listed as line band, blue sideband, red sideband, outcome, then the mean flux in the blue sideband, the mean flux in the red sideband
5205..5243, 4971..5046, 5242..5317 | -0.04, 6.41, 6.48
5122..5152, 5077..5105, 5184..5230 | 0.02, 6.53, 6.68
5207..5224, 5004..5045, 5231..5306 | -0.02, 6.48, 6.51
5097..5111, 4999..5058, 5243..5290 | 0.01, 6.42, 6.58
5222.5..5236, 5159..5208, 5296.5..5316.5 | -0.03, 6.67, 6.33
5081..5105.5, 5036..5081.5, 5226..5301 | 0.03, 6.51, 6.55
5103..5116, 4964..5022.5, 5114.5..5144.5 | 0.00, 6.33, 6.35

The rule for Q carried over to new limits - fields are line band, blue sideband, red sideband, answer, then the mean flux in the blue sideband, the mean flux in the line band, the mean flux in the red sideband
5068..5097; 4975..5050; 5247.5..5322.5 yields -0.4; 6.41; 6.52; 6.47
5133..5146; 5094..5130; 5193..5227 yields -1.0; 6.25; 6.83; 6.65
